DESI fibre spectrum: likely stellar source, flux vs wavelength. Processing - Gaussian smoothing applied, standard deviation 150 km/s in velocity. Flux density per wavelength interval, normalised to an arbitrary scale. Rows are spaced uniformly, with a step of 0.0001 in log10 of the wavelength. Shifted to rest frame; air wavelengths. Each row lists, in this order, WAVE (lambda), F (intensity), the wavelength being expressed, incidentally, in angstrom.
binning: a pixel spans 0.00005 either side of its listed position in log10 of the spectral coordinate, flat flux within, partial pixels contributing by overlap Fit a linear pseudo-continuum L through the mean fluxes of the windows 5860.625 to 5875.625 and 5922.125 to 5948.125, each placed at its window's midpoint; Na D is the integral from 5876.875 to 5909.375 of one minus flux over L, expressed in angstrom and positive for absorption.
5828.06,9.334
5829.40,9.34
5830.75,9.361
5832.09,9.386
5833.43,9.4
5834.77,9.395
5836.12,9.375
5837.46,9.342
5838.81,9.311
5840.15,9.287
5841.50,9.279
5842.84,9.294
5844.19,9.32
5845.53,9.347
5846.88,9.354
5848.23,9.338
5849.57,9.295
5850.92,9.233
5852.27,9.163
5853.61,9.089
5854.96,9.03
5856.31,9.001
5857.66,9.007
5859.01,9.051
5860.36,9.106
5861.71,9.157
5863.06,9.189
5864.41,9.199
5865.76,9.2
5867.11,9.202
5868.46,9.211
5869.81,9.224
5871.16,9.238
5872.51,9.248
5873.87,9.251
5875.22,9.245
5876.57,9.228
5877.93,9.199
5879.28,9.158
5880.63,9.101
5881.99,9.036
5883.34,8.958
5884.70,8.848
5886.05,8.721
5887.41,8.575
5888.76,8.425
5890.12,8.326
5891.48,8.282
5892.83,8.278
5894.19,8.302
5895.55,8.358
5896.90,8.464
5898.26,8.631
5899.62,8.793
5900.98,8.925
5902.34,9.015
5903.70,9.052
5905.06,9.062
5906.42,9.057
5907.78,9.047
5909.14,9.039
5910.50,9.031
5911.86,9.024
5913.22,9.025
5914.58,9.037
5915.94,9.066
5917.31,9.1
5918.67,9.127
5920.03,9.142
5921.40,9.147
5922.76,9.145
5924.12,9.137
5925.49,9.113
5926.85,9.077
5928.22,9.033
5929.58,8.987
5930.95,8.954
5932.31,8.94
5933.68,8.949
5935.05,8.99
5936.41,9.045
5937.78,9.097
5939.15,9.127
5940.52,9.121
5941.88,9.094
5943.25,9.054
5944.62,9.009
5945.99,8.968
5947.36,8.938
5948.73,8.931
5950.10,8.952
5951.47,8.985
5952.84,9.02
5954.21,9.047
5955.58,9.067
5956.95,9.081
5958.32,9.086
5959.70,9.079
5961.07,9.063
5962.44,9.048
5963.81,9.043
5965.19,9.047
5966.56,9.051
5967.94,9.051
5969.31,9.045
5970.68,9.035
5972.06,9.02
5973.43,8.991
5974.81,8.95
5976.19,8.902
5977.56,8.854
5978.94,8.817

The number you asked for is 1.3 angstrom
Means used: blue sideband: 9.21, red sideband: 9.04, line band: 8.78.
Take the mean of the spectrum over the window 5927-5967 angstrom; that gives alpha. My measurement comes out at 9.03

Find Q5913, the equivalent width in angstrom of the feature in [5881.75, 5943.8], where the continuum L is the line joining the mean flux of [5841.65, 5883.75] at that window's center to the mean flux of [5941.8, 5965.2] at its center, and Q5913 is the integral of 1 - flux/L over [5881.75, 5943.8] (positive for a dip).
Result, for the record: 1.3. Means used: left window 9.19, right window 9.02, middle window 8.91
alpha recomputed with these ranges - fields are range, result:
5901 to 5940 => 9.05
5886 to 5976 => 8.95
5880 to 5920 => 8.82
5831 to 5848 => 9.34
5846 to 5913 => 8.98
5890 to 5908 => 8.69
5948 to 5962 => 9.03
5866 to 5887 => 9.12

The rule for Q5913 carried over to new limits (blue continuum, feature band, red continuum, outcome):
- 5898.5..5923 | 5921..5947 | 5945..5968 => -0.06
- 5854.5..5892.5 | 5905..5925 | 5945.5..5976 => -0.15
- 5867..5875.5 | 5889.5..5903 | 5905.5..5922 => 0.88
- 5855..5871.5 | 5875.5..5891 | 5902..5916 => 0.39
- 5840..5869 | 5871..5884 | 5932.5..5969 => -0.01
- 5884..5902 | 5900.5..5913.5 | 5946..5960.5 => -0.57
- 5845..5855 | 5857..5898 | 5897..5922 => 0.94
